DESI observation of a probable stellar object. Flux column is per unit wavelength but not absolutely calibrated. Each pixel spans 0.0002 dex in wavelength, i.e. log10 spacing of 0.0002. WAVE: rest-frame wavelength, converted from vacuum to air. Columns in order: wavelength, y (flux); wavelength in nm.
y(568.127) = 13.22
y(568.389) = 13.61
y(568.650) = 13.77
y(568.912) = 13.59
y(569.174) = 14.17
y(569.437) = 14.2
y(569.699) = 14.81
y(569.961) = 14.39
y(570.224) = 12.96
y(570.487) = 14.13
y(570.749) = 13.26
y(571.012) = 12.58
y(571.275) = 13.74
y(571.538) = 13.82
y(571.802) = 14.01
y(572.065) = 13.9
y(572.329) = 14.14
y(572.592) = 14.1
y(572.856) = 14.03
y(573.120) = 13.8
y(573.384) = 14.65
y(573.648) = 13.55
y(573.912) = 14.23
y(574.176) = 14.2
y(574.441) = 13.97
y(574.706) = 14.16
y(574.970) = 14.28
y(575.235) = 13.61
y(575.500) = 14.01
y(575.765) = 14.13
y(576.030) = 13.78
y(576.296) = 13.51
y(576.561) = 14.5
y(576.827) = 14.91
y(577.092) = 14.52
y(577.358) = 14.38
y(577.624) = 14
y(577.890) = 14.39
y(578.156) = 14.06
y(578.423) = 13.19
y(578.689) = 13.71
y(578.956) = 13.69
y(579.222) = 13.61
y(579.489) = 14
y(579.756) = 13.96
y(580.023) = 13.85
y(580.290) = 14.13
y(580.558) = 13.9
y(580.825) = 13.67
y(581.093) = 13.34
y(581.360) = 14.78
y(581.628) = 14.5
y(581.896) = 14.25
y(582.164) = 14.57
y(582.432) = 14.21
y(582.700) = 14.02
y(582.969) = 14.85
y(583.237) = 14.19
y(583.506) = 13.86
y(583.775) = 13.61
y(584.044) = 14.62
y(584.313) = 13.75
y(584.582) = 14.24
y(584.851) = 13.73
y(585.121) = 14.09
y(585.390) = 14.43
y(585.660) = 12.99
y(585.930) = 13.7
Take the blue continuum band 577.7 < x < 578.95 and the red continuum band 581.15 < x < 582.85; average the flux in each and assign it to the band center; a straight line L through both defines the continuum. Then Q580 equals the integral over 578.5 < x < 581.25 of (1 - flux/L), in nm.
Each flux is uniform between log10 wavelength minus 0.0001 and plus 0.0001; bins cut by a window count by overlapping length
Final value 0.05 nm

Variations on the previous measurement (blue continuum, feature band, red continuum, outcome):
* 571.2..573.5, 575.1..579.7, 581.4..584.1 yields 0.05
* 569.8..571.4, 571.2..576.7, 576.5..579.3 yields -0.09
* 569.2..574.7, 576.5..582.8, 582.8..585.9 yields -0.05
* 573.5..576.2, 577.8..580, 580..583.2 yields 0.05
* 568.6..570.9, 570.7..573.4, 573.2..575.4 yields 0.04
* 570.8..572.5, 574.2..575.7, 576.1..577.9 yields 0.00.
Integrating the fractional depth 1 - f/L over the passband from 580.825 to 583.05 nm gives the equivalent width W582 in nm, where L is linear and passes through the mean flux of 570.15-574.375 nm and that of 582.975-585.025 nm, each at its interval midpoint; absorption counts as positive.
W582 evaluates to -0.04 nm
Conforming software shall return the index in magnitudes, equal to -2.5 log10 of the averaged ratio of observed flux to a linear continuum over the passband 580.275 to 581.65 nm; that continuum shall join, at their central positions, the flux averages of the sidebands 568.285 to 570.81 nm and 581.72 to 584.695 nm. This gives 0.01 mag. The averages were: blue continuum 13.9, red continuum 14.2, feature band 14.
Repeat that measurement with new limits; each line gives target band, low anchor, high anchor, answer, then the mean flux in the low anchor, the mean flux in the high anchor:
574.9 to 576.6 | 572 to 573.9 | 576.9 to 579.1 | 0.01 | 14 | 14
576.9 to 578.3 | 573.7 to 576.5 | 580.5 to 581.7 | -0.02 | 14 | 14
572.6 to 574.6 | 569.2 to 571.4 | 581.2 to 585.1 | -0.01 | 13.8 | 14.2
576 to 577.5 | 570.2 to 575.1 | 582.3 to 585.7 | -0.03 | 13.9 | 14.1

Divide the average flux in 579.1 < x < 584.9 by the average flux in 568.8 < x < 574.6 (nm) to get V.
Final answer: 1.0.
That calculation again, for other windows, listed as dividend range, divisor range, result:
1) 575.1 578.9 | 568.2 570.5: 1.01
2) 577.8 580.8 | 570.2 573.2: 1.01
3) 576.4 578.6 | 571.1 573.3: 1.02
